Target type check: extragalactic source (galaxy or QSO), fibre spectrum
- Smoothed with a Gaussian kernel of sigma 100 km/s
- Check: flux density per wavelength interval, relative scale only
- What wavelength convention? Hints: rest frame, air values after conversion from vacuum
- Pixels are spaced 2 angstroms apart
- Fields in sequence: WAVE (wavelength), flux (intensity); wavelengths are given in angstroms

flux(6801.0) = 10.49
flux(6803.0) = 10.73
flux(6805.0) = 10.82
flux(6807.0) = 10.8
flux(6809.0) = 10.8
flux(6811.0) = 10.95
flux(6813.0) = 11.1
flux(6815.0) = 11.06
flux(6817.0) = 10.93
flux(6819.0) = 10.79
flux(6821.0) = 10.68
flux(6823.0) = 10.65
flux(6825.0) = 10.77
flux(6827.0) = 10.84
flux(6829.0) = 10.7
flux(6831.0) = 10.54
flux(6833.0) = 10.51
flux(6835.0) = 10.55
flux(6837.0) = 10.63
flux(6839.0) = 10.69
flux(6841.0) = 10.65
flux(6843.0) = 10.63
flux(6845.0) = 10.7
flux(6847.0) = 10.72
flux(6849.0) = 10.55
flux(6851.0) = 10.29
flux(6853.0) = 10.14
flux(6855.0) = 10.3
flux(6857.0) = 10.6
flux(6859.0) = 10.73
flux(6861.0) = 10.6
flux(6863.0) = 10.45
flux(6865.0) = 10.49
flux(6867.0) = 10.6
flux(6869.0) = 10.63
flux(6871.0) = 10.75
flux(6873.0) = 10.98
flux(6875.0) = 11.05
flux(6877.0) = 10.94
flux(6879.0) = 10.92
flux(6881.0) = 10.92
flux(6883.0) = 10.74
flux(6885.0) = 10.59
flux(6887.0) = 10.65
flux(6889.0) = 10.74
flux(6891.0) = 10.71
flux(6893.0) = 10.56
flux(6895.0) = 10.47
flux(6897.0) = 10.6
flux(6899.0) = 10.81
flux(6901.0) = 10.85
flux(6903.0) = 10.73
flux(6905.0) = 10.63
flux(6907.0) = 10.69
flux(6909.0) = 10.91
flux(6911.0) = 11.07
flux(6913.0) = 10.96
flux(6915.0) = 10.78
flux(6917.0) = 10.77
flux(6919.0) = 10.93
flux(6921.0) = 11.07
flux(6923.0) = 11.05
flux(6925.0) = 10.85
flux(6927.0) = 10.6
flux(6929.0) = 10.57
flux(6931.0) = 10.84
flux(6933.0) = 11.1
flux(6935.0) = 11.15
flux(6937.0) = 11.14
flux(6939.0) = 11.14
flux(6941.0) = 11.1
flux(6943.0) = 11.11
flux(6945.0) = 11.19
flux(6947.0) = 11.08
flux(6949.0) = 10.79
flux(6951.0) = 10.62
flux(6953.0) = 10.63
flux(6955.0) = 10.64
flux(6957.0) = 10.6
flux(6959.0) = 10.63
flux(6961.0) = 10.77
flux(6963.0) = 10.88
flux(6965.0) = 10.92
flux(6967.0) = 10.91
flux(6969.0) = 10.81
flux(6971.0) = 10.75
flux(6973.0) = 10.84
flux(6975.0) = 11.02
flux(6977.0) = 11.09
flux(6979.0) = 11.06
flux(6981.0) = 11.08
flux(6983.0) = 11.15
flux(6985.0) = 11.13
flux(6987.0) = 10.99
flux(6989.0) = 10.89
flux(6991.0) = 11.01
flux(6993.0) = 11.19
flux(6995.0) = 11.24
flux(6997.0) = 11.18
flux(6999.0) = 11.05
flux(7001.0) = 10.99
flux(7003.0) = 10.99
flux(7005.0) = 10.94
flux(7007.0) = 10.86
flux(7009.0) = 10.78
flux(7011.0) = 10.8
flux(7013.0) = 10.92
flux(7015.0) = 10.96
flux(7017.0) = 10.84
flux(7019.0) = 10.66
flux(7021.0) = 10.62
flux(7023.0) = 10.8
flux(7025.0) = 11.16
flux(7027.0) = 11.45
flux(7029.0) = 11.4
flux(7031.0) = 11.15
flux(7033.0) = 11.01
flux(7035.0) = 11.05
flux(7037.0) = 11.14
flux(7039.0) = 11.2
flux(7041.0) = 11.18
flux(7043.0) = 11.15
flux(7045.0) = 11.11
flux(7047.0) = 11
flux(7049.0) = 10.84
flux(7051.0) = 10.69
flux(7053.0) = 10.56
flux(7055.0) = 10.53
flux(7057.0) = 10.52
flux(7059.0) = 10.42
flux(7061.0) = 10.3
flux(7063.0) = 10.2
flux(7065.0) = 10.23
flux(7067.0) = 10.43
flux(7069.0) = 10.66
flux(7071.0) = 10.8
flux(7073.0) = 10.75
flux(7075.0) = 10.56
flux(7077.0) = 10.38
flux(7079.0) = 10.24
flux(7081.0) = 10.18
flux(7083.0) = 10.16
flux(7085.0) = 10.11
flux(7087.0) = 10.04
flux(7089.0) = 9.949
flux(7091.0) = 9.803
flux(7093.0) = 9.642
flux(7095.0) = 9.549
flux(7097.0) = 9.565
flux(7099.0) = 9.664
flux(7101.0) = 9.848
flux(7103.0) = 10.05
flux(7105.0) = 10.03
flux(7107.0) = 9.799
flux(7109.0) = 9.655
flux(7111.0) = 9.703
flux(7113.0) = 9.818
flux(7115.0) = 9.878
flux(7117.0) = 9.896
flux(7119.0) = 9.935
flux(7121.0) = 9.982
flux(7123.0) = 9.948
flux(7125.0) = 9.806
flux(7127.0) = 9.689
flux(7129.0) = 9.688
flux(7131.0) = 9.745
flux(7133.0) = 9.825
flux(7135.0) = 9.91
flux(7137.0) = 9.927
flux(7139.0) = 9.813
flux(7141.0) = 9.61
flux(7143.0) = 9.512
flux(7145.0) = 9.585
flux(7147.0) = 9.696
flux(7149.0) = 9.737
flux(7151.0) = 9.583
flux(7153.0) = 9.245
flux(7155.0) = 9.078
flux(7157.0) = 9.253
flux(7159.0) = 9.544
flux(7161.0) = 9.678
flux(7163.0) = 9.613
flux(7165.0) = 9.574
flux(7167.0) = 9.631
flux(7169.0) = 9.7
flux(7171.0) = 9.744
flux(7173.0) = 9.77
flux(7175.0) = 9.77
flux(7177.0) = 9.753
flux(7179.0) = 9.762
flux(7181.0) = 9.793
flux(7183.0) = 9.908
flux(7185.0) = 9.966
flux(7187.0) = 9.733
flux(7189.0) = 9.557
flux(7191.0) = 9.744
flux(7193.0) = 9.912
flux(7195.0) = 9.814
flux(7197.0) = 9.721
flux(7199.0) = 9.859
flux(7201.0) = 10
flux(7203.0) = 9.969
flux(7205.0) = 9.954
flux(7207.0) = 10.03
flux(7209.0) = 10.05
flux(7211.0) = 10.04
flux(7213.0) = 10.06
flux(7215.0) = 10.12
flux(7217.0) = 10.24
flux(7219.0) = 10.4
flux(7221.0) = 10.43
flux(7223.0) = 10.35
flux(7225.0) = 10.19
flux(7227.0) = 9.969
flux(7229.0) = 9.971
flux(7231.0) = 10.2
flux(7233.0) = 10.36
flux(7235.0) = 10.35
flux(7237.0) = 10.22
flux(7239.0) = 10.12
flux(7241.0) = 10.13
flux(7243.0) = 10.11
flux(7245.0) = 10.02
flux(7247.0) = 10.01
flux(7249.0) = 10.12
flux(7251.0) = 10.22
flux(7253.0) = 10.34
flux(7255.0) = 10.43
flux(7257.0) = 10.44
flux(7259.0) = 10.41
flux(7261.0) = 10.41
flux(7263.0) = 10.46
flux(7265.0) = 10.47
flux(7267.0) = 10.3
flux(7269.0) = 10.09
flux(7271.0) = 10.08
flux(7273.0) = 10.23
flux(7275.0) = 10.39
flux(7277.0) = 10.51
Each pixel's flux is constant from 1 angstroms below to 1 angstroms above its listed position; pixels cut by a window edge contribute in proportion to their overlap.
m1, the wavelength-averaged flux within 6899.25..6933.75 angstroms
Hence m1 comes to 10.8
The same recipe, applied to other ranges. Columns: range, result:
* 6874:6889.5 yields 10.8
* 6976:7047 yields 11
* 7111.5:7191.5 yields 9.71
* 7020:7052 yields 11.1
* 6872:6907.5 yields 10.8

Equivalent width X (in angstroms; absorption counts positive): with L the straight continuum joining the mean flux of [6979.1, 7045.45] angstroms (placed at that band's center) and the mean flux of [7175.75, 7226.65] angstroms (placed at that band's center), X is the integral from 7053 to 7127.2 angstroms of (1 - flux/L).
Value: 3.6 angstroms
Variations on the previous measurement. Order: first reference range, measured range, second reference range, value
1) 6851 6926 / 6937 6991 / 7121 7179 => -2.59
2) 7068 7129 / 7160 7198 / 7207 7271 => 1.43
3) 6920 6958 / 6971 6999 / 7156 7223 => -0.89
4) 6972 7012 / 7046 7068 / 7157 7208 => 0.15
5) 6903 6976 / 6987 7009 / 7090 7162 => -1.07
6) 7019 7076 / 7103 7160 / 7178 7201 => 2.80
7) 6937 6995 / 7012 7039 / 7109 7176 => -1.29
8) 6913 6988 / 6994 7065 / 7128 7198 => -2.99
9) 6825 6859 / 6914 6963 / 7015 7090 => -1.16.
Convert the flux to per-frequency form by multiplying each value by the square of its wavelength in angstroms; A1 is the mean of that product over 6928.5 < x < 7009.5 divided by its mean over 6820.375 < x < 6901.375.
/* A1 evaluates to 1.06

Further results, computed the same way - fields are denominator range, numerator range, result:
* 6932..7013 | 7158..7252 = 0.97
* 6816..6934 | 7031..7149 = 1.01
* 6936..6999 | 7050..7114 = 0.96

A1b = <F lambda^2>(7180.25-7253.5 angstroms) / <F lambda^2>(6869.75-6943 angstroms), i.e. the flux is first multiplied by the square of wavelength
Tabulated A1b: 1.01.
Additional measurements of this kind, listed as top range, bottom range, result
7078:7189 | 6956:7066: 0.93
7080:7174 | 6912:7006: 0.93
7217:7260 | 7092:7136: 1.08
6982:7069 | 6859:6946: 1.04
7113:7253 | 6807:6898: 1.02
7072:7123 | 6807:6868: 1.01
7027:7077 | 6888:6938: 1.04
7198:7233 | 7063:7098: 1.03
